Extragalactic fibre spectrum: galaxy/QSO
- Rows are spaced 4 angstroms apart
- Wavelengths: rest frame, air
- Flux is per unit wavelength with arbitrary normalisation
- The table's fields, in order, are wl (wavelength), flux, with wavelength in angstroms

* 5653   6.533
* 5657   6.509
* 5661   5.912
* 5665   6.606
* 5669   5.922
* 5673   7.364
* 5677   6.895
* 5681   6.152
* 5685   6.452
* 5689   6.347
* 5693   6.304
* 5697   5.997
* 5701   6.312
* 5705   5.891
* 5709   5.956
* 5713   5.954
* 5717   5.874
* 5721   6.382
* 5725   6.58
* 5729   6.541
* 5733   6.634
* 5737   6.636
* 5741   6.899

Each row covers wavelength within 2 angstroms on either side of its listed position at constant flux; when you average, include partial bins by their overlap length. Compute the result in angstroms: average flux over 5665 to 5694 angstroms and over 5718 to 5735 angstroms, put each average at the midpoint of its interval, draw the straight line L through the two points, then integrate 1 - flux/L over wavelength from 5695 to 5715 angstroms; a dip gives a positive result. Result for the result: 1.5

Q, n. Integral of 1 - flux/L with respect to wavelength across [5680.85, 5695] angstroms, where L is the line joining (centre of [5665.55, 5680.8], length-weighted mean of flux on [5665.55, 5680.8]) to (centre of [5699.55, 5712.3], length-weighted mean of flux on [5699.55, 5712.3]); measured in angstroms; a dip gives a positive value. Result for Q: 0.1 angstroms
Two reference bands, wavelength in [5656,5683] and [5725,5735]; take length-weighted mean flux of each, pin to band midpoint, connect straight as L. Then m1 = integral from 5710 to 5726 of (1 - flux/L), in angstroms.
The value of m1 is 1.0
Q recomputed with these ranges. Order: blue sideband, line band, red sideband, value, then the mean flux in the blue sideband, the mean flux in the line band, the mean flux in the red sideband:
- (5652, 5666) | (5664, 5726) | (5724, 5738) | 1.7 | 6.36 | 6.3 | 6.6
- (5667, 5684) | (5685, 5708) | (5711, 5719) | 0.1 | 6.58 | 6.19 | 5.91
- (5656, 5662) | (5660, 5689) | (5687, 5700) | -1.2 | 6.21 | 6.48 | 6.22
